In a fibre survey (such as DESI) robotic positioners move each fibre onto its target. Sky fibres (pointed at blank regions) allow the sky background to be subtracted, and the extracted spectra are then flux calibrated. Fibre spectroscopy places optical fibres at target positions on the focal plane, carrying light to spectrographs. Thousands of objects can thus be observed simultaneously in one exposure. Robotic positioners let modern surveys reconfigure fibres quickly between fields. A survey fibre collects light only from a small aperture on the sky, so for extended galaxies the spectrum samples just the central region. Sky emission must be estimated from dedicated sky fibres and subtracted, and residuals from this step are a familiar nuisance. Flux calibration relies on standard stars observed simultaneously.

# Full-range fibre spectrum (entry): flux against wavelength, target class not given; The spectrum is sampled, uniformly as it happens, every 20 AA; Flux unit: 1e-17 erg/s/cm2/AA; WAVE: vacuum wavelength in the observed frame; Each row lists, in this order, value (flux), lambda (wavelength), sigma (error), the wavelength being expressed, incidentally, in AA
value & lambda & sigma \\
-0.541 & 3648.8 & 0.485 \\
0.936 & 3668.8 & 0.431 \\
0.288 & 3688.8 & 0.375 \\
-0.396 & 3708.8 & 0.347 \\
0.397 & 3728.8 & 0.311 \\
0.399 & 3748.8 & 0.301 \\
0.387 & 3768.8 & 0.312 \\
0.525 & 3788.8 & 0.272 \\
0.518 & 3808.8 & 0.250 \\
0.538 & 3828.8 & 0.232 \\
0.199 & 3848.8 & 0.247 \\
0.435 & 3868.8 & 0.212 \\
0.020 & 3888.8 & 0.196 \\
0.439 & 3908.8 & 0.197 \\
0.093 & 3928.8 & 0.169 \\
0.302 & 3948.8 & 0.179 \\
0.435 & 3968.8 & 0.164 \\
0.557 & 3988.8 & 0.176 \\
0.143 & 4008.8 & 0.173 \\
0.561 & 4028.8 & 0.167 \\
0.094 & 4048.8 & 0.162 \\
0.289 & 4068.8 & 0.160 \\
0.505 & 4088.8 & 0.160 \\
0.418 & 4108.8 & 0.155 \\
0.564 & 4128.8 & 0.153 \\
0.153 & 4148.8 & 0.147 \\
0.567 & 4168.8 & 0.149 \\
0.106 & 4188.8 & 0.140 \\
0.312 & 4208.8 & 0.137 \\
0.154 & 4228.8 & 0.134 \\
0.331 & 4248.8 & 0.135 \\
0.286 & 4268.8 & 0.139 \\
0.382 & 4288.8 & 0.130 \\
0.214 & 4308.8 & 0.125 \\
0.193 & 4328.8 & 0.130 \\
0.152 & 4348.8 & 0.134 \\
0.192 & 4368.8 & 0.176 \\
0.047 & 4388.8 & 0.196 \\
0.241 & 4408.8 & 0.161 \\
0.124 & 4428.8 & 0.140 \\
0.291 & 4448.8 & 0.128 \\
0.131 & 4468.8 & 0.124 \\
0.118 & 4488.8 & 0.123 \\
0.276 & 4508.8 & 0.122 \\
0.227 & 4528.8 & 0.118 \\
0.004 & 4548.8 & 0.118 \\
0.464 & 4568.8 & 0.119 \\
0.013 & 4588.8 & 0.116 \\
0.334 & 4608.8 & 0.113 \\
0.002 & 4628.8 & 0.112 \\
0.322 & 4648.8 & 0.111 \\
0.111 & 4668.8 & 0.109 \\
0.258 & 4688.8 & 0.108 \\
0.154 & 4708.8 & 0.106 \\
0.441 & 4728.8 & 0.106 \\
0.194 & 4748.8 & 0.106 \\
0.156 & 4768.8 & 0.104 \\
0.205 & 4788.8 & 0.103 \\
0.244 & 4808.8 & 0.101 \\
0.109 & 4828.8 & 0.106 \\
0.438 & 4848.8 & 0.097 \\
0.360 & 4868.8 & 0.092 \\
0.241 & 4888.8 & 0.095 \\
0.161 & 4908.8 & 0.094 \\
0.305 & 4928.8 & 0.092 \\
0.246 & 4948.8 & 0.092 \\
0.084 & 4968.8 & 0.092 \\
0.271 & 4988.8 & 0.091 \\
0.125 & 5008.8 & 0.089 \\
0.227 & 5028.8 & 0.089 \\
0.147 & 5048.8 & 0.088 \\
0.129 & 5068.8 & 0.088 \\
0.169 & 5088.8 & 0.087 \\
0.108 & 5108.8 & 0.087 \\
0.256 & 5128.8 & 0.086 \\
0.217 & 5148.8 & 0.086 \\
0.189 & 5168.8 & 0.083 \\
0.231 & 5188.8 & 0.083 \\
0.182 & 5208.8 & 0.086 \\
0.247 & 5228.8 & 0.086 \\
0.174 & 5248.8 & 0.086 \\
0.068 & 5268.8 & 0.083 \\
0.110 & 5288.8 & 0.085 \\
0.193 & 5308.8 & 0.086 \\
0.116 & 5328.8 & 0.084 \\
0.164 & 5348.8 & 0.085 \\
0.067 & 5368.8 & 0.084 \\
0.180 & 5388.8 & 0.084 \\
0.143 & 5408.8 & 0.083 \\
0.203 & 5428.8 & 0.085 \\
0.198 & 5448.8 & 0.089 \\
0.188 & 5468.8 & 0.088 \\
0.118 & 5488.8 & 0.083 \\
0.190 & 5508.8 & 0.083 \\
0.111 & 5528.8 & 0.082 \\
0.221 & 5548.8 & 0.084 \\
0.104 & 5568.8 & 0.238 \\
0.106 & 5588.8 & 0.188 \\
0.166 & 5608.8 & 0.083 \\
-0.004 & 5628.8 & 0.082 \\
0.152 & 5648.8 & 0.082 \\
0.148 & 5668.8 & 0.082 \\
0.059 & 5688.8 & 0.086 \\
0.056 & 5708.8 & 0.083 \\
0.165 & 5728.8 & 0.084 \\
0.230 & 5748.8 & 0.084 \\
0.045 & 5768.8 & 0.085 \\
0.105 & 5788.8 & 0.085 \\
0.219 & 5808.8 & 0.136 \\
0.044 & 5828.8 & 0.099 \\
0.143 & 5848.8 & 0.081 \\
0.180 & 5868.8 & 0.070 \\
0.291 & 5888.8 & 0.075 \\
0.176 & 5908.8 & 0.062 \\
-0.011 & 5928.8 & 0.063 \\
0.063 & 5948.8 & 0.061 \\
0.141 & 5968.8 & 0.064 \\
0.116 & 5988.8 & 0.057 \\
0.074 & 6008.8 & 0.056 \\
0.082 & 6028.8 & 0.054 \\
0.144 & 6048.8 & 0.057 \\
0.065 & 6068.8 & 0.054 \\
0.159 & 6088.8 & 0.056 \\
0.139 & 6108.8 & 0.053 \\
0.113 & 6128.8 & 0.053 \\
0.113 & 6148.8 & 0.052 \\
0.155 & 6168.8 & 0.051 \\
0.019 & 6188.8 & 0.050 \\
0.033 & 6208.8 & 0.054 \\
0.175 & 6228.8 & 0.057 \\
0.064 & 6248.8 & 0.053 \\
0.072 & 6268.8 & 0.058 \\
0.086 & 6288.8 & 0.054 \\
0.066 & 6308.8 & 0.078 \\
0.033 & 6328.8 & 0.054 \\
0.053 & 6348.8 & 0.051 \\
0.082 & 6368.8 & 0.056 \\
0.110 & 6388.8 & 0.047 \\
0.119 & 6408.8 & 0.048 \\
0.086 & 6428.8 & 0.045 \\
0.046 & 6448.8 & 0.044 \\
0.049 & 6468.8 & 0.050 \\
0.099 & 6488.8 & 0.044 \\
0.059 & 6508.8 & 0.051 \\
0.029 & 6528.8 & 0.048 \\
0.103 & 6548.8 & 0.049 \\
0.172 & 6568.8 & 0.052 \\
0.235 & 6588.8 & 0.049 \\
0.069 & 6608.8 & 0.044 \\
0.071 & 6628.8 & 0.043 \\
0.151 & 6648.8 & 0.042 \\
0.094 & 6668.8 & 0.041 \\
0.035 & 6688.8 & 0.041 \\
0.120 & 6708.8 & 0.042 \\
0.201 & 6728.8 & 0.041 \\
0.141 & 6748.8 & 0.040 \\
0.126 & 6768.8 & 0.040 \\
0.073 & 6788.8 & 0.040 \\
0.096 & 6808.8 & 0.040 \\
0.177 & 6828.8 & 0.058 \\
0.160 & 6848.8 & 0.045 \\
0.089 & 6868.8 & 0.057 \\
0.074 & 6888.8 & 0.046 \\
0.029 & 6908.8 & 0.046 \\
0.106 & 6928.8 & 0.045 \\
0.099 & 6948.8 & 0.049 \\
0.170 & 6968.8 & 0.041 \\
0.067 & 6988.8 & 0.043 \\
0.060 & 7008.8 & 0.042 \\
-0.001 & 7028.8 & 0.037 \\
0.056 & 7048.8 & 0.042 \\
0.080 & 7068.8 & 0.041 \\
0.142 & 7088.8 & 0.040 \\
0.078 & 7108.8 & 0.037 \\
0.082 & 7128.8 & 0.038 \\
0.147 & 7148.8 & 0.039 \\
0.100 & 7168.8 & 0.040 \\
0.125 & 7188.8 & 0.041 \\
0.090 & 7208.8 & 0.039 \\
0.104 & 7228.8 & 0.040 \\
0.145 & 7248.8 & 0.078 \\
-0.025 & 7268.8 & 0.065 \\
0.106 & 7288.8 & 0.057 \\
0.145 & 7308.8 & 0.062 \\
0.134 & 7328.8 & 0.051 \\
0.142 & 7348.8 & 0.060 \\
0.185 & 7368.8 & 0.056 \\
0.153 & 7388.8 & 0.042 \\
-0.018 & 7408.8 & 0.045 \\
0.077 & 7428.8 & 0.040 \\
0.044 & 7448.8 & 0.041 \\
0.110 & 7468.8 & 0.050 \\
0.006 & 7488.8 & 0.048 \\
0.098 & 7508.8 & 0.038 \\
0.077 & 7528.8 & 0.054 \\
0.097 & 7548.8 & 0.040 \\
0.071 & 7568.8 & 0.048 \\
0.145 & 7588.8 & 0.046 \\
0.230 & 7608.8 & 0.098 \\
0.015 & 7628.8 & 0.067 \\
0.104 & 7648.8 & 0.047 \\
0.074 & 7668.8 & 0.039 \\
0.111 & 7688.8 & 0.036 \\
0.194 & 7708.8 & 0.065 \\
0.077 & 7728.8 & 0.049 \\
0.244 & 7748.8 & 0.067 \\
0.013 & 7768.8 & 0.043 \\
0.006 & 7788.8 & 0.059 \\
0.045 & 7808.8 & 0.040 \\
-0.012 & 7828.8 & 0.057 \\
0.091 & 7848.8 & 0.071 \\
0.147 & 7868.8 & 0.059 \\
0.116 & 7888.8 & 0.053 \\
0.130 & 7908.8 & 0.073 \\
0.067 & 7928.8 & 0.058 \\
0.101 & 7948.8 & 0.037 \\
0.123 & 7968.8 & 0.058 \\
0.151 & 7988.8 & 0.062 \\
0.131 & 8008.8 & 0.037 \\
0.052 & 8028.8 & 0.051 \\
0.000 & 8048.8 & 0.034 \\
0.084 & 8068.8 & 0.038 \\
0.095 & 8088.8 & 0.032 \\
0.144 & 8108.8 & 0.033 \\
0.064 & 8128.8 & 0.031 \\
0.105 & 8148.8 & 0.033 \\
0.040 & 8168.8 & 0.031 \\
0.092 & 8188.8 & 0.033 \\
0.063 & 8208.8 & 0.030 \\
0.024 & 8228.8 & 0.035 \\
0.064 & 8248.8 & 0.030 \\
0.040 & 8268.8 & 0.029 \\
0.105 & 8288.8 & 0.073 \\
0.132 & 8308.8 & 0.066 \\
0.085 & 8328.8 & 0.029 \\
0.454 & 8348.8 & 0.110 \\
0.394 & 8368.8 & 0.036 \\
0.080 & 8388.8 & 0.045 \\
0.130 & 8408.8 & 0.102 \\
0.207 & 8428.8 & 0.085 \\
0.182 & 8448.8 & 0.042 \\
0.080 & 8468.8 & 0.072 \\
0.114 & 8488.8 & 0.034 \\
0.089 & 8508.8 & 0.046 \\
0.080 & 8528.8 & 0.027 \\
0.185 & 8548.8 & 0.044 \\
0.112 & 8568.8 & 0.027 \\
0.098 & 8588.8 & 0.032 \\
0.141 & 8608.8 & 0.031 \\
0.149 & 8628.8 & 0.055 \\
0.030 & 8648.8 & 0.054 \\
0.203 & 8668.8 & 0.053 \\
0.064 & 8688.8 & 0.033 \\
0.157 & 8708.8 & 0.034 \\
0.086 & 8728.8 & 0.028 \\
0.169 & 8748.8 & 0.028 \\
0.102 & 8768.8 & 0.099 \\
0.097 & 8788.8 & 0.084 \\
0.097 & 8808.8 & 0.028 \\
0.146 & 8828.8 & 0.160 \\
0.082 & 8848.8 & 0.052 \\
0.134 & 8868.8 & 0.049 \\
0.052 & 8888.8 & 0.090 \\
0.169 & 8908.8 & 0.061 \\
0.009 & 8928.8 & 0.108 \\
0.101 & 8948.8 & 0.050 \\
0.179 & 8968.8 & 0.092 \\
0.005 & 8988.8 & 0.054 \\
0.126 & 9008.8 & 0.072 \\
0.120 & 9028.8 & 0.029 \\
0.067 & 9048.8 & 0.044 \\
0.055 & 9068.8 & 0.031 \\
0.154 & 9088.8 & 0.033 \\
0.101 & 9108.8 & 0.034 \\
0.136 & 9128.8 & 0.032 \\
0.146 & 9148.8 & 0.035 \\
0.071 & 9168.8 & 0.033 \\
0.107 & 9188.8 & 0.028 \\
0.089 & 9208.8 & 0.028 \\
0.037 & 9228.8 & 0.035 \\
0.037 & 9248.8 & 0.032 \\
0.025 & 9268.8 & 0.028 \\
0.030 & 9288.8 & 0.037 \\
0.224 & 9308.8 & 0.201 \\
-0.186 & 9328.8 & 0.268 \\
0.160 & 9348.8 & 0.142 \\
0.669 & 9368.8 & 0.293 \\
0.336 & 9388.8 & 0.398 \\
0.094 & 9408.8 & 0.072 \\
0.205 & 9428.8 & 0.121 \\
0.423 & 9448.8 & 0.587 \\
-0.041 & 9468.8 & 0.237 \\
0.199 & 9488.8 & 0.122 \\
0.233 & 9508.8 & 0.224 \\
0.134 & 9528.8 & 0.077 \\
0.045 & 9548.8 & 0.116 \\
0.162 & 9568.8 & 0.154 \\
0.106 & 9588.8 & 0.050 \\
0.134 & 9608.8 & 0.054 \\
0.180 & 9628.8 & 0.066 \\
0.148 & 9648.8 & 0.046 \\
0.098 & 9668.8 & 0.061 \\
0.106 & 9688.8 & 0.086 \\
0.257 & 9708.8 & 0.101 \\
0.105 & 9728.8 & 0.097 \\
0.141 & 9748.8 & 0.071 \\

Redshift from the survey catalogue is 1.24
